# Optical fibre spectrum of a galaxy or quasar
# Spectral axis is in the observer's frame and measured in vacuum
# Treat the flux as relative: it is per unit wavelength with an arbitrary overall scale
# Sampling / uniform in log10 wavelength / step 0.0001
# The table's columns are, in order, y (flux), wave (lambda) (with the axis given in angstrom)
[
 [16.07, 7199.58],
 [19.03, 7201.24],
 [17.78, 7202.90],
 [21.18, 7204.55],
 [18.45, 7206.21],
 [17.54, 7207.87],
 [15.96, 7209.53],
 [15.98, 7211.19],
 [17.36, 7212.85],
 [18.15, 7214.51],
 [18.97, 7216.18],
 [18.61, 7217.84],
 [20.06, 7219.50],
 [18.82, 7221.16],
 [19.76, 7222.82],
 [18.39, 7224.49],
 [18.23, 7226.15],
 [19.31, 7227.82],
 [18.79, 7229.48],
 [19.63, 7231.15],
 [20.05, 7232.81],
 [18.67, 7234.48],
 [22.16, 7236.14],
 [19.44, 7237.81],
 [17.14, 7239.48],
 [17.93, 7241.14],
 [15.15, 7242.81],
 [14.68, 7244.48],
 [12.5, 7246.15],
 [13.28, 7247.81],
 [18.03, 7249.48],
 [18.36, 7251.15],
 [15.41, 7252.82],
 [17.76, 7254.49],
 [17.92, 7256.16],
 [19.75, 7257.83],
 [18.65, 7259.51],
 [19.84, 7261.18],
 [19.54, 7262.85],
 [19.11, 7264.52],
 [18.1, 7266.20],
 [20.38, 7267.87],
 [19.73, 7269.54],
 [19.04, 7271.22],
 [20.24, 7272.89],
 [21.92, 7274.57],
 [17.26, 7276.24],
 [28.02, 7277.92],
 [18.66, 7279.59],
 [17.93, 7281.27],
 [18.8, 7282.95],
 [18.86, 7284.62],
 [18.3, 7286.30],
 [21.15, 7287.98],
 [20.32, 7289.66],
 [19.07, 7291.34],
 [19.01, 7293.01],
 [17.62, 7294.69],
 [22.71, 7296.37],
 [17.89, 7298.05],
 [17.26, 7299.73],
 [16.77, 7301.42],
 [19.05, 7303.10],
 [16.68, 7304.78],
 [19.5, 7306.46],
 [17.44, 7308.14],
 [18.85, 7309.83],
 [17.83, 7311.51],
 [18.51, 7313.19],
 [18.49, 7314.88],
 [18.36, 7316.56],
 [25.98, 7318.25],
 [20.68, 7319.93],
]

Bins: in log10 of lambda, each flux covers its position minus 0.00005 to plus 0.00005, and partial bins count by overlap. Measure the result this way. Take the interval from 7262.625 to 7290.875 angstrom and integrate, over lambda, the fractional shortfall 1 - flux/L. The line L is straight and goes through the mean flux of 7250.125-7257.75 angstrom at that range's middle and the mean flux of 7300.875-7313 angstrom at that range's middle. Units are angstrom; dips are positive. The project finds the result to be -3.2 angstrom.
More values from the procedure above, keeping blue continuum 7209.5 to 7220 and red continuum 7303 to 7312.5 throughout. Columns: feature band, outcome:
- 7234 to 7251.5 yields 1.0 angstrom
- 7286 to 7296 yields -0.7 angstrom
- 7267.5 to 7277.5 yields -1.1 angstrom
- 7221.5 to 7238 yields -1.3 angstrom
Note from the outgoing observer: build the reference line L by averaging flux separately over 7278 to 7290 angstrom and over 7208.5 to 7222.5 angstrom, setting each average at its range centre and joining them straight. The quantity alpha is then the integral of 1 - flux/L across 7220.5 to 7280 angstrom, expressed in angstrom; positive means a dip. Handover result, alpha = 0.7 angstrom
